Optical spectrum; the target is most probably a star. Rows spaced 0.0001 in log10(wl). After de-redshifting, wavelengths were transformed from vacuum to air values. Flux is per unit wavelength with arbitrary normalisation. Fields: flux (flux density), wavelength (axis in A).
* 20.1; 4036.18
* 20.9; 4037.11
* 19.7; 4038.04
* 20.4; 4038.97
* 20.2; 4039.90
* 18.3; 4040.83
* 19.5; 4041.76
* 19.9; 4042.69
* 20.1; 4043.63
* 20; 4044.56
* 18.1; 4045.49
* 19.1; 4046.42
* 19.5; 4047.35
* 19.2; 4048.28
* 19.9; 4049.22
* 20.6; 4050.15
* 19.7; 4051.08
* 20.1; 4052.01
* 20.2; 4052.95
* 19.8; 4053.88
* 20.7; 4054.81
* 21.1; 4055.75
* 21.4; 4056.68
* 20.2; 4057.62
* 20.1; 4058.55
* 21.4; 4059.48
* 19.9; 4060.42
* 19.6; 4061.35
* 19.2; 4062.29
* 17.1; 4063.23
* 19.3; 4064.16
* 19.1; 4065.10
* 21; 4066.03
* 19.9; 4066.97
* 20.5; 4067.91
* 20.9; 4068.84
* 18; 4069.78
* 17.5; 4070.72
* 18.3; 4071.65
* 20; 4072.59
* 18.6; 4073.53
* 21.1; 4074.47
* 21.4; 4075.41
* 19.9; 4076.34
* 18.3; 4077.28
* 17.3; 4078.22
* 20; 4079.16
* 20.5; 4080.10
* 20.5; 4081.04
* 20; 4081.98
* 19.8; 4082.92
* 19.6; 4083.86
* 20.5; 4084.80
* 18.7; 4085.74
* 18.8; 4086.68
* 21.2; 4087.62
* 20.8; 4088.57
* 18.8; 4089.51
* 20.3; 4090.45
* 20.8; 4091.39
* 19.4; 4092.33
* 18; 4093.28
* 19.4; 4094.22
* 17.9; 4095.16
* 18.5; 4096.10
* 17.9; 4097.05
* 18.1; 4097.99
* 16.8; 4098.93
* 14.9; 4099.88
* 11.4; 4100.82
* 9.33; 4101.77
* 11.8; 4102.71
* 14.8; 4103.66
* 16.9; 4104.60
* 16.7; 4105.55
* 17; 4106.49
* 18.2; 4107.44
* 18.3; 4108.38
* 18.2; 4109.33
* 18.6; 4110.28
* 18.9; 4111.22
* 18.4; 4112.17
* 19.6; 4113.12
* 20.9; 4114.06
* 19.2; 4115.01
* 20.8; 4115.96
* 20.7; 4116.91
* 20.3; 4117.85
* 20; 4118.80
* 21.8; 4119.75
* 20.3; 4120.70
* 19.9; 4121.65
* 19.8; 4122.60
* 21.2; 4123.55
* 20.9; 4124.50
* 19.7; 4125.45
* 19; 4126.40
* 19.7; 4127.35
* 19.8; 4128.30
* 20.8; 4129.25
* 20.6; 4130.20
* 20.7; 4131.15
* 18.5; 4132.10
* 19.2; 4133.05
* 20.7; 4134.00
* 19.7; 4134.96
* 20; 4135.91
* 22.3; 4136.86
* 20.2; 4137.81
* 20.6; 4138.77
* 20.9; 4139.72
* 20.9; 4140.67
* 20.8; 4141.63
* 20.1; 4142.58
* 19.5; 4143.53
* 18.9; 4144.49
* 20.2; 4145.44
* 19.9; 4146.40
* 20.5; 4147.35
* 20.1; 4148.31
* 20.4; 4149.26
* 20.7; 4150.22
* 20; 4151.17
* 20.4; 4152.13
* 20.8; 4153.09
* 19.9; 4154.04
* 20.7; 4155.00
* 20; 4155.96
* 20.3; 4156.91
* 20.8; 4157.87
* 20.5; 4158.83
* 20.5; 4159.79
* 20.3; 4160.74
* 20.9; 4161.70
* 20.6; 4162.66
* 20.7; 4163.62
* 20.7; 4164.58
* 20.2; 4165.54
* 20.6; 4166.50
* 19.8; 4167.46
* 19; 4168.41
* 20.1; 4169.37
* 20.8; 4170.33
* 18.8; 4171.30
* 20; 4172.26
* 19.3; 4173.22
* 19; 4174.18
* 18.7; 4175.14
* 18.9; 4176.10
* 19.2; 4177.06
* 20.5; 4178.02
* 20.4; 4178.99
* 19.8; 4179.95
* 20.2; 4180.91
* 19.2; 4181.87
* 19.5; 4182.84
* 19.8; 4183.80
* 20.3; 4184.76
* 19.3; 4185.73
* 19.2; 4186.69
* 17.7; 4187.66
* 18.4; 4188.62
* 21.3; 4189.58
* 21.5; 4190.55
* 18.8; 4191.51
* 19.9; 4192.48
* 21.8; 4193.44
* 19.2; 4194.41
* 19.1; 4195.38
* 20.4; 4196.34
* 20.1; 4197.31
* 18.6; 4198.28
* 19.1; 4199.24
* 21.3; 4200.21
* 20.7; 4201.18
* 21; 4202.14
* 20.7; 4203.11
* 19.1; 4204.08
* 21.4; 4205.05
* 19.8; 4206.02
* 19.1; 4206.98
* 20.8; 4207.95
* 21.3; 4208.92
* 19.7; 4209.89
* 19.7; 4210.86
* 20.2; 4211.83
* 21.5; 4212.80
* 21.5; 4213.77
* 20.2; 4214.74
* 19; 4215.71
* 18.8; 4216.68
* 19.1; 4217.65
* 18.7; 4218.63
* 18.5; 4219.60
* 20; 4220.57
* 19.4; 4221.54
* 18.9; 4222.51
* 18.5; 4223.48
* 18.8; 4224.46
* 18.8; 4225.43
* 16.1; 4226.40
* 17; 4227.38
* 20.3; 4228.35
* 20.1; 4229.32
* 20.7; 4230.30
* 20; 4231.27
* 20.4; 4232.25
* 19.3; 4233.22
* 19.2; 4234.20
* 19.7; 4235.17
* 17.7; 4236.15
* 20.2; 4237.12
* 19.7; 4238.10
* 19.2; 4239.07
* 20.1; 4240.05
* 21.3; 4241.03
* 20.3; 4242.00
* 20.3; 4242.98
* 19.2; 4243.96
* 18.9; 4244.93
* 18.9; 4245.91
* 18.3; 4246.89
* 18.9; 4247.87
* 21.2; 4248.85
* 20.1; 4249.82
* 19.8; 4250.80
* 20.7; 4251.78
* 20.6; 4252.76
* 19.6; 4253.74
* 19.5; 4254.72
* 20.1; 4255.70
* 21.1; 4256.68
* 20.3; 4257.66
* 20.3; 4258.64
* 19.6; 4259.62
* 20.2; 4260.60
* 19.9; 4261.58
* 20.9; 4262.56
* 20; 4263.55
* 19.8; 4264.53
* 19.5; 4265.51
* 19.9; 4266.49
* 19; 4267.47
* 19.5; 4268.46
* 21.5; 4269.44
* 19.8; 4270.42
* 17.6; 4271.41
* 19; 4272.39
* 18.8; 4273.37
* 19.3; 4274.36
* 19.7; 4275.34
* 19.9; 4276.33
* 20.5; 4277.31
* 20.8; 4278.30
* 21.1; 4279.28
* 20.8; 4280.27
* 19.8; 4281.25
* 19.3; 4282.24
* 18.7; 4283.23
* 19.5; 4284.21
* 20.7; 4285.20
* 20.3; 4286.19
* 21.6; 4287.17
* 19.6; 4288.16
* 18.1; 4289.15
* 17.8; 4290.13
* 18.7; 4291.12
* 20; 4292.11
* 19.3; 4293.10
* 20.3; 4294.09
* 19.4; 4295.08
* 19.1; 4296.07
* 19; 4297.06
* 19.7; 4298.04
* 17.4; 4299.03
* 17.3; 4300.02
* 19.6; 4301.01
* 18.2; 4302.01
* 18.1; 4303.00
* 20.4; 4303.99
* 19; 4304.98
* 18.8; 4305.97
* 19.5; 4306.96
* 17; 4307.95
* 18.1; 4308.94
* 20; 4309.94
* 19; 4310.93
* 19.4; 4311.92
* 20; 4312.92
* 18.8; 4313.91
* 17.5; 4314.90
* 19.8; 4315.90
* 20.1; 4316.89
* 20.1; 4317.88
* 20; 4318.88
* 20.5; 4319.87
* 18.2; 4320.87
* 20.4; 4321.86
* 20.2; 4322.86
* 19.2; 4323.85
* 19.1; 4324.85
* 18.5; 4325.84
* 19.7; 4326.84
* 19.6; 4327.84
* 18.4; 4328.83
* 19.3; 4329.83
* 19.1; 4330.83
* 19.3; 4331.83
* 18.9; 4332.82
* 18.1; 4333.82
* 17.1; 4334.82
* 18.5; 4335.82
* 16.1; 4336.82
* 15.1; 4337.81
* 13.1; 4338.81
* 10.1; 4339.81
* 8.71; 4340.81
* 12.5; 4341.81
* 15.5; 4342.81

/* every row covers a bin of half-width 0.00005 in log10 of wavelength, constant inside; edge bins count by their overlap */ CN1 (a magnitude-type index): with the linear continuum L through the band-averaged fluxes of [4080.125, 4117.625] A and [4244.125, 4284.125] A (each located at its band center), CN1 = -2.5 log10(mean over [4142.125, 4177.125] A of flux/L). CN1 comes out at -0.07 mag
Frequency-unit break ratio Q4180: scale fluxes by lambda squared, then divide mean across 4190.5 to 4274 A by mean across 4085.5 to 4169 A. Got 1.07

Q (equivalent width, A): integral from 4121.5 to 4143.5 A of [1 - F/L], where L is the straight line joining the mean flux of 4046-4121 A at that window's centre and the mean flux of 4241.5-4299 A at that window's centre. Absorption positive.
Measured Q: -1.2 A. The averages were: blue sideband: 19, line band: 20.3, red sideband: 19.7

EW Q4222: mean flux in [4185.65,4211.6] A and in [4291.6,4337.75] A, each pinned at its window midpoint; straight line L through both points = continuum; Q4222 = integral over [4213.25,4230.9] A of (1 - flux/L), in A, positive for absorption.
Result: 0.6 A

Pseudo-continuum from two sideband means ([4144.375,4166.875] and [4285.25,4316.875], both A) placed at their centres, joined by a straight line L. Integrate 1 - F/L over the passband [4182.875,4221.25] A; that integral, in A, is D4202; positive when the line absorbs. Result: 0.1 A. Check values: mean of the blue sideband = 20.4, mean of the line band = 19.9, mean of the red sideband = 19.1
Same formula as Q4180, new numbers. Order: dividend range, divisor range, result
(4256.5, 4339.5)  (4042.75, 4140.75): 1.10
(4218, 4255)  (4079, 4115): 1.15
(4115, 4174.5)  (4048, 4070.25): 1.06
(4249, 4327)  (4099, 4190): 1.07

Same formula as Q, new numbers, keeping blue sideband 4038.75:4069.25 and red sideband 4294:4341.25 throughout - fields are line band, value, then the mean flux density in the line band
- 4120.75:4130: -0.31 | 20.1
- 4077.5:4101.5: 1.18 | 18.7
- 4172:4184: -0.24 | 19.6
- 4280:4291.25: -0.61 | 19.6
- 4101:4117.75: 1.76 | 17.5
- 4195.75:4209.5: -0.86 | 20.2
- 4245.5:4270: -1.63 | 20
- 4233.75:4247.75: -0.50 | 19.5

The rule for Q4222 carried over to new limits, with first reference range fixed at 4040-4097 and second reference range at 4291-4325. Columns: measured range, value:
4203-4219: -0.55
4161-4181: -0.48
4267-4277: -0.09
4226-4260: -0.67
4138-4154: -0.65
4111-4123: -0.32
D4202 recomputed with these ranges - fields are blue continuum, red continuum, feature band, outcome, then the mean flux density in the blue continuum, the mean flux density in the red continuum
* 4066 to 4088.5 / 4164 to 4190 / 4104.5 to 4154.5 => -0.5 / 19.7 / 19.7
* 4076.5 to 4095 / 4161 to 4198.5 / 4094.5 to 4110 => 2.8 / 19.6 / 19.8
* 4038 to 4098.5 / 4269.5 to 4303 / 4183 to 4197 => -0.2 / 19.6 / 19.4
